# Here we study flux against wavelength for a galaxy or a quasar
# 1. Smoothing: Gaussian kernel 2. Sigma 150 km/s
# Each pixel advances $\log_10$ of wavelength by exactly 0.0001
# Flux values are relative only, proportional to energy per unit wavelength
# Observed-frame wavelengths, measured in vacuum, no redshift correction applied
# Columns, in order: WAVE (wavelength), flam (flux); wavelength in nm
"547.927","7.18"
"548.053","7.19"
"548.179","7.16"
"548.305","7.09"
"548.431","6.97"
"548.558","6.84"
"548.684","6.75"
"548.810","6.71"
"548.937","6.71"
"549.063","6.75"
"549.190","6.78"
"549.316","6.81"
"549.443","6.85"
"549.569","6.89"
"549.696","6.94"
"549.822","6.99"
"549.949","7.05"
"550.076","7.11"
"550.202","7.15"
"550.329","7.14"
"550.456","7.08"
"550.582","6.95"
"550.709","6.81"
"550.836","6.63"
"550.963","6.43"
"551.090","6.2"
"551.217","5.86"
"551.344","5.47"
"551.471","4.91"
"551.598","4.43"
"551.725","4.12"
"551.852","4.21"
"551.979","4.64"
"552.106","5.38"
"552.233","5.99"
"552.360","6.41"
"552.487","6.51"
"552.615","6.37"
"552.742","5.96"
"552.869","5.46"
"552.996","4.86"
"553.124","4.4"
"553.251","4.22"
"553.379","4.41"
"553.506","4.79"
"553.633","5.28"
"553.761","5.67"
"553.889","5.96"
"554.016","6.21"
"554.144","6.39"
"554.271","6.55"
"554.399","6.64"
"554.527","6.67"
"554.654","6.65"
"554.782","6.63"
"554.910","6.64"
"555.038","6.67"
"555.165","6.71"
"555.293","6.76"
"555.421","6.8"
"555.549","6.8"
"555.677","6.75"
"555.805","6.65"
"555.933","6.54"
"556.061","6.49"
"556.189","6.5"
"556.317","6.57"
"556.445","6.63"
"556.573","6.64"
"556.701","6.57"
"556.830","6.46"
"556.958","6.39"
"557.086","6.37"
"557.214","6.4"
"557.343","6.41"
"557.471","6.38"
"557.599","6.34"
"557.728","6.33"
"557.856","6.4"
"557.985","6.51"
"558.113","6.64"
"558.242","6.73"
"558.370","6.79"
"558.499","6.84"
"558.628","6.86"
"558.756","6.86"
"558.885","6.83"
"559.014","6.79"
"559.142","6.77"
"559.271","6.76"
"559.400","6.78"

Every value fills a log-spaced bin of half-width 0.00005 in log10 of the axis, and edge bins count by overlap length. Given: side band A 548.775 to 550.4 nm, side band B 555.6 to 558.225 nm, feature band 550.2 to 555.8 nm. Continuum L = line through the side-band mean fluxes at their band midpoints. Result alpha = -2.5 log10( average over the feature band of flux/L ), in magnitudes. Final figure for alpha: 0.13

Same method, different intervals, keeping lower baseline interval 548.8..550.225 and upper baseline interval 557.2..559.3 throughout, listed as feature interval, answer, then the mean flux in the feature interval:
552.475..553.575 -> 0.298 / 5.16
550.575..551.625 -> 0.150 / 5.96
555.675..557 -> 0.021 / 6.56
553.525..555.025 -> 0.081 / 6.26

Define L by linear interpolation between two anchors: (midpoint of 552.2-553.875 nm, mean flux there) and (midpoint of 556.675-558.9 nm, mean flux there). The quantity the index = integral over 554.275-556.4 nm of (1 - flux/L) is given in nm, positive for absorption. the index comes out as -0.25 nm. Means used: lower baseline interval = 5.41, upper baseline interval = 6.55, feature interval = 6.65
